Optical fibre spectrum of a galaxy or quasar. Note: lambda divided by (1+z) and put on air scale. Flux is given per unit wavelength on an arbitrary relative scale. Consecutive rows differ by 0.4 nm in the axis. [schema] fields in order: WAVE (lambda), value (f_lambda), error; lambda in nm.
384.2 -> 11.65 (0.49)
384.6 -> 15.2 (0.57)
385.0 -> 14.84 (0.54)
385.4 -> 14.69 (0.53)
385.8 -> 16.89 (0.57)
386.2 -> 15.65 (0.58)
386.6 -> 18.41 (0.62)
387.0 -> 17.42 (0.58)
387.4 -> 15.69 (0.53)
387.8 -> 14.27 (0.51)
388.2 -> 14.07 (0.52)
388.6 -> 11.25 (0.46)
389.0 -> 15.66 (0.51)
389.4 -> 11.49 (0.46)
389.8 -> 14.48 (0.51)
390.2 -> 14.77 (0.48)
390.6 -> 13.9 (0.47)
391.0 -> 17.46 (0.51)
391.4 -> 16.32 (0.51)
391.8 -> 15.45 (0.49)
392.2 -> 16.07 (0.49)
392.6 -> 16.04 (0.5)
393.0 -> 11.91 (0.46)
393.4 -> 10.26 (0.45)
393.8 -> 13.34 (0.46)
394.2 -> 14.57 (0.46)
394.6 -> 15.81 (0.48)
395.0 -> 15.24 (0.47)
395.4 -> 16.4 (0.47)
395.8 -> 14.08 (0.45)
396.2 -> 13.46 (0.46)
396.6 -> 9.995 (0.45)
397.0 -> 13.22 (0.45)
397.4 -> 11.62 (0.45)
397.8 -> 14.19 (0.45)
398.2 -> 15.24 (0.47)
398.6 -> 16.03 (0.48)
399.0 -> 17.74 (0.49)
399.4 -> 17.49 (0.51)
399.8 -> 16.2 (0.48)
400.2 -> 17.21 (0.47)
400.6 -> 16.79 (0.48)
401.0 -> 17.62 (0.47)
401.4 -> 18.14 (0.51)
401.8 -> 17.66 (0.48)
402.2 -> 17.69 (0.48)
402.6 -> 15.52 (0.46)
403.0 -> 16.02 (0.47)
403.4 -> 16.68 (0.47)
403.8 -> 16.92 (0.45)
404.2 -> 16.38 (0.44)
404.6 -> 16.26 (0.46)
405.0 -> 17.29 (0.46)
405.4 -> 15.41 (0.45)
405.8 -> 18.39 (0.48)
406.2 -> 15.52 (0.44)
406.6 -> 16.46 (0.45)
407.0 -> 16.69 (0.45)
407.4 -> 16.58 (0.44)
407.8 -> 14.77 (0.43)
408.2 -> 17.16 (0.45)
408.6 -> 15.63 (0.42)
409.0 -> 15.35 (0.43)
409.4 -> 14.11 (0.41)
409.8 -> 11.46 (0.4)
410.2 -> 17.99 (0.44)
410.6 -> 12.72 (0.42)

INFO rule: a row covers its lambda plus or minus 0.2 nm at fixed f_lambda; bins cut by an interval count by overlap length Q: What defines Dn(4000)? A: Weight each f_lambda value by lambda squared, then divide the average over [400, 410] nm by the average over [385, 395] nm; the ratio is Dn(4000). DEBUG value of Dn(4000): 1.19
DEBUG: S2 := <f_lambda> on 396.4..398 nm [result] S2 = 12.3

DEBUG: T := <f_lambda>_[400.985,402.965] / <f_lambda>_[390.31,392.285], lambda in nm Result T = 1.09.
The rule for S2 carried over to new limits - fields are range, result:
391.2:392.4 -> 15.9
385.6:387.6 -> 16.8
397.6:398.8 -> 15.2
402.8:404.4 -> 16.5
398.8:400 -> 17.1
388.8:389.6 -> 13.6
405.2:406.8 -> 16.4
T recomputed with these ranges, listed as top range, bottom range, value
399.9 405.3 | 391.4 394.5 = 1.19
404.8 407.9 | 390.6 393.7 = 1.12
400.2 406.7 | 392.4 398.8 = 1.22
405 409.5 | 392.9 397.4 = 1.20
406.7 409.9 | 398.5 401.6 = 0.89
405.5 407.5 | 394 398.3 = 1.19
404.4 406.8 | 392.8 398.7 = 1.21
